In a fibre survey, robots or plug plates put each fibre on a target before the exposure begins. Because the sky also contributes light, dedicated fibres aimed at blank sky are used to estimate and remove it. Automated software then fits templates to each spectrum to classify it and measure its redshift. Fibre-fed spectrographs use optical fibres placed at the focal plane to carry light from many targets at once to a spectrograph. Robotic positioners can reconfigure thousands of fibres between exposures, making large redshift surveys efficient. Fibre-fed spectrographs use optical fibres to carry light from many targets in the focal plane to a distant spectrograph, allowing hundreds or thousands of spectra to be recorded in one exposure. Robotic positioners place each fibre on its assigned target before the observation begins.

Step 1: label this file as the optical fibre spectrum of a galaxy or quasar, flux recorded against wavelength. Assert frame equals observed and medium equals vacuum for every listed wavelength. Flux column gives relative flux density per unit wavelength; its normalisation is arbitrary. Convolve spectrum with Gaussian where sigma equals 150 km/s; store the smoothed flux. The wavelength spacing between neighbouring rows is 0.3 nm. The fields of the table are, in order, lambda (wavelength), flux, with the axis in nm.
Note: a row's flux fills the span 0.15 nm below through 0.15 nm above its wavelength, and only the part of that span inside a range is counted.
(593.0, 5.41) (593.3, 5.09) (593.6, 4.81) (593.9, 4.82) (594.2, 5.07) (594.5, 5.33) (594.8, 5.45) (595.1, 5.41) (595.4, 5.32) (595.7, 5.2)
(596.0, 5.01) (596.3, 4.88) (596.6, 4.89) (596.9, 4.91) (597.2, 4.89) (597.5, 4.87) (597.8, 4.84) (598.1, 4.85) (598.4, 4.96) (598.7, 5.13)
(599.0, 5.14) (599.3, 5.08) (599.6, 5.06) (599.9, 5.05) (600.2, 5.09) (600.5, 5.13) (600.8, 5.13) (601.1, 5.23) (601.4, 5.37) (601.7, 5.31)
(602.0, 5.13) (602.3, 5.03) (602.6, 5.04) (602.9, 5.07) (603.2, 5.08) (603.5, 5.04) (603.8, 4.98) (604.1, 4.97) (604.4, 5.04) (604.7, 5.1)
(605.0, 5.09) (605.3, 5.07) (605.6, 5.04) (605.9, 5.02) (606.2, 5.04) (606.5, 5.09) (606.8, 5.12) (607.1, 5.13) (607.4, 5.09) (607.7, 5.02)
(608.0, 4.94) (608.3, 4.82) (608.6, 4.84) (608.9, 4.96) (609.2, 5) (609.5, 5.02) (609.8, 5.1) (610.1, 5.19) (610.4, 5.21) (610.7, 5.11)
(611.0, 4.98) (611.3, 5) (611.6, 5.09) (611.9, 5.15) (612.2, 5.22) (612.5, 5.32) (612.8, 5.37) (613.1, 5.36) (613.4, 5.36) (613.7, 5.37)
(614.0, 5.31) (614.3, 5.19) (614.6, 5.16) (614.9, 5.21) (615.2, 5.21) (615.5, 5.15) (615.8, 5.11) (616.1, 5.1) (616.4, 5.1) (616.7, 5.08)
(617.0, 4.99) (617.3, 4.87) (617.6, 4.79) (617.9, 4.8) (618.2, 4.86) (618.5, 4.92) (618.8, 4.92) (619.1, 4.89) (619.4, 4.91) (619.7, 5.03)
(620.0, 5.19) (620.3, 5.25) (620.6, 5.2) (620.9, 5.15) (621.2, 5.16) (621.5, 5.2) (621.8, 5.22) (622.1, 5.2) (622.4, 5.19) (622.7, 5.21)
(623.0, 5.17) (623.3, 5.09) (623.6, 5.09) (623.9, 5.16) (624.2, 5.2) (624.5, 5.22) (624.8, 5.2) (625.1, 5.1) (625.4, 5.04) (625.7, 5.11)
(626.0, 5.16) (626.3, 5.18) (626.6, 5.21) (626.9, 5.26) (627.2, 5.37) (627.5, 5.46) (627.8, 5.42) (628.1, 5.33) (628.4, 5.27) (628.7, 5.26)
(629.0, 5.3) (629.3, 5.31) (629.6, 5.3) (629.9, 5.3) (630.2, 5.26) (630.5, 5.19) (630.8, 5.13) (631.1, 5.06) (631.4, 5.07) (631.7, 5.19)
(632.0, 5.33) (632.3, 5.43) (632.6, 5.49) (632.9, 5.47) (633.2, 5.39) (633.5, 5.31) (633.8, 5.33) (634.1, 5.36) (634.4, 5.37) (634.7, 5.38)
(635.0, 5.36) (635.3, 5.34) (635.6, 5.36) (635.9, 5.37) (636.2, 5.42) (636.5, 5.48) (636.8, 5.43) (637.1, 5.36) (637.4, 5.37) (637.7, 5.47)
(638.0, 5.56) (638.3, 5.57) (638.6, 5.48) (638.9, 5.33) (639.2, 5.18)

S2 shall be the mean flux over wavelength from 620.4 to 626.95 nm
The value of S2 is 5.17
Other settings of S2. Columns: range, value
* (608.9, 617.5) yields 5.15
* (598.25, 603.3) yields 5.12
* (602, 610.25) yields 5.04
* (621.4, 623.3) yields 5.19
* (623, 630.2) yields 5.23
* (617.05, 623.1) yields 5.05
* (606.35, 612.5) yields 5.06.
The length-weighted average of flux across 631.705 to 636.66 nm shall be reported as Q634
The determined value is 5.38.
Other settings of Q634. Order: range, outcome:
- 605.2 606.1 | 5.04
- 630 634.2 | 5.29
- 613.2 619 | 5.08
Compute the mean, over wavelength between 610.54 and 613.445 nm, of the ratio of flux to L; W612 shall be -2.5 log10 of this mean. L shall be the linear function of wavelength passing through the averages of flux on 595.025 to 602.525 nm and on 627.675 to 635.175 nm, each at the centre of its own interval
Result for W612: 0.00 mag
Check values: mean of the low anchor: 5.07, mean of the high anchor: 5.3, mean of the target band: 5.19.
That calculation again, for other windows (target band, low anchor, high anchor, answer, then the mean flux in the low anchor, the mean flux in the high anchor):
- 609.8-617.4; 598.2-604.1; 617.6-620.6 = -0.03 mag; 5.1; 4.98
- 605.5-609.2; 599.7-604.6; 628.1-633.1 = 0.03 mag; 5.11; 5.28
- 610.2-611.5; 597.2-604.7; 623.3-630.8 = 0.01 mag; 5.06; 5.23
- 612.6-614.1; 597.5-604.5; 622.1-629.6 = -0.04 mag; 5.07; 5.22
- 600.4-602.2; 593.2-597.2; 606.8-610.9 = -0.03 mag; 5.08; 5.04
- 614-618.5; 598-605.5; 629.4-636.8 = 0.03 mag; 5.09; 5.32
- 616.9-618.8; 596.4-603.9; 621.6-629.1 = 0.06 mag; 5.05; 5.22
